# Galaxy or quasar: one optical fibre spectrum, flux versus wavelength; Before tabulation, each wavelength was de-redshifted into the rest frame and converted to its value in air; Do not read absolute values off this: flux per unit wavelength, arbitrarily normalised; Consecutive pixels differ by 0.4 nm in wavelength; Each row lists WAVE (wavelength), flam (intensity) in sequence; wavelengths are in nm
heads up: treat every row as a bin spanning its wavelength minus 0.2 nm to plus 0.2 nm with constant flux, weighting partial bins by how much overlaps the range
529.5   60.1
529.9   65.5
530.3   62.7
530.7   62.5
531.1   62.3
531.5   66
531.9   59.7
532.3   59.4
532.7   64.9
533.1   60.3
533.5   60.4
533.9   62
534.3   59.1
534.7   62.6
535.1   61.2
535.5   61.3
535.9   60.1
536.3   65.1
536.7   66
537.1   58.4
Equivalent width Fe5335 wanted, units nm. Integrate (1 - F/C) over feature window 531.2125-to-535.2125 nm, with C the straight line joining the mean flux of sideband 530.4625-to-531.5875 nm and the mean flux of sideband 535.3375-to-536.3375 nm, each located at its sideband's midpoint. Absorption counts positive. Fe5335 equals 0.06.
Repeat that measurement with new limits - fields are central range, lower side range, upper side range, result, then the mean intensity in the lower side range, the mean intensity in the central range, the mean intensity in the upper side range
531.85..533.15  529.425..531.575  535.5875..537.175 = 0.035 nm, 63.2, 61.3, 62.6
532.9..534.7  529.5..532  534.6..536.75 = 0.057 nm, 63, 60.7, 62.5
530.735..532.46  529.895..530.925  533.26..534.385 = 0.009 nm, 63.2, 62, 60.6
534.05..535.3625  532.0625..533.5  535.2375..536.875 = 0.027 nm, 61.3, 61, 63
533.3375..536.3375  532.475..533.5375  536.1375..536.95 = 0.111 nm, 62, 61.3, 65.1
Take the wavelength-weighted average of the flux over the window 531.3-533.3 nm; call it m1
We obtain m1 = 62.1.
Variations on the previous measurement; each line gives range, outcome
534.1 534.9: 60.8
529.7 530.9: 63.6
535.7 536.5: 62.6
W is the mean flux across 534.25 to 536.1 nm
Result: 61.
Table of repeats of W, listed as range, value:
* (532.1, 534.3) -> 61.2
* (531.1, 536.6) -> 61.8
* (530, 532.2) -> 62.6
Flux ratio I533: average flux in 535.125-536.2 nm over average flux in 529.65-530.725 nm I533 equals 0.96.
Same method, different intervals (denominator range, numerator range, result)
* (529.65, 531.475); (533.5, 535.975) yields 0.96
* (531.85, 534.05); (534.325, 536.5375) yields 1.01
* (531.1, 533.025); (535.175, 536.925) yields 1.01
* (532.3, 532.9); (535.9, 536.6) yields 1.01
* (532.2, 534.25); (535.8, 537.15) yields 1.03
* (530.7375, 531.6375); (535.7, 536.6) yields 0.99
